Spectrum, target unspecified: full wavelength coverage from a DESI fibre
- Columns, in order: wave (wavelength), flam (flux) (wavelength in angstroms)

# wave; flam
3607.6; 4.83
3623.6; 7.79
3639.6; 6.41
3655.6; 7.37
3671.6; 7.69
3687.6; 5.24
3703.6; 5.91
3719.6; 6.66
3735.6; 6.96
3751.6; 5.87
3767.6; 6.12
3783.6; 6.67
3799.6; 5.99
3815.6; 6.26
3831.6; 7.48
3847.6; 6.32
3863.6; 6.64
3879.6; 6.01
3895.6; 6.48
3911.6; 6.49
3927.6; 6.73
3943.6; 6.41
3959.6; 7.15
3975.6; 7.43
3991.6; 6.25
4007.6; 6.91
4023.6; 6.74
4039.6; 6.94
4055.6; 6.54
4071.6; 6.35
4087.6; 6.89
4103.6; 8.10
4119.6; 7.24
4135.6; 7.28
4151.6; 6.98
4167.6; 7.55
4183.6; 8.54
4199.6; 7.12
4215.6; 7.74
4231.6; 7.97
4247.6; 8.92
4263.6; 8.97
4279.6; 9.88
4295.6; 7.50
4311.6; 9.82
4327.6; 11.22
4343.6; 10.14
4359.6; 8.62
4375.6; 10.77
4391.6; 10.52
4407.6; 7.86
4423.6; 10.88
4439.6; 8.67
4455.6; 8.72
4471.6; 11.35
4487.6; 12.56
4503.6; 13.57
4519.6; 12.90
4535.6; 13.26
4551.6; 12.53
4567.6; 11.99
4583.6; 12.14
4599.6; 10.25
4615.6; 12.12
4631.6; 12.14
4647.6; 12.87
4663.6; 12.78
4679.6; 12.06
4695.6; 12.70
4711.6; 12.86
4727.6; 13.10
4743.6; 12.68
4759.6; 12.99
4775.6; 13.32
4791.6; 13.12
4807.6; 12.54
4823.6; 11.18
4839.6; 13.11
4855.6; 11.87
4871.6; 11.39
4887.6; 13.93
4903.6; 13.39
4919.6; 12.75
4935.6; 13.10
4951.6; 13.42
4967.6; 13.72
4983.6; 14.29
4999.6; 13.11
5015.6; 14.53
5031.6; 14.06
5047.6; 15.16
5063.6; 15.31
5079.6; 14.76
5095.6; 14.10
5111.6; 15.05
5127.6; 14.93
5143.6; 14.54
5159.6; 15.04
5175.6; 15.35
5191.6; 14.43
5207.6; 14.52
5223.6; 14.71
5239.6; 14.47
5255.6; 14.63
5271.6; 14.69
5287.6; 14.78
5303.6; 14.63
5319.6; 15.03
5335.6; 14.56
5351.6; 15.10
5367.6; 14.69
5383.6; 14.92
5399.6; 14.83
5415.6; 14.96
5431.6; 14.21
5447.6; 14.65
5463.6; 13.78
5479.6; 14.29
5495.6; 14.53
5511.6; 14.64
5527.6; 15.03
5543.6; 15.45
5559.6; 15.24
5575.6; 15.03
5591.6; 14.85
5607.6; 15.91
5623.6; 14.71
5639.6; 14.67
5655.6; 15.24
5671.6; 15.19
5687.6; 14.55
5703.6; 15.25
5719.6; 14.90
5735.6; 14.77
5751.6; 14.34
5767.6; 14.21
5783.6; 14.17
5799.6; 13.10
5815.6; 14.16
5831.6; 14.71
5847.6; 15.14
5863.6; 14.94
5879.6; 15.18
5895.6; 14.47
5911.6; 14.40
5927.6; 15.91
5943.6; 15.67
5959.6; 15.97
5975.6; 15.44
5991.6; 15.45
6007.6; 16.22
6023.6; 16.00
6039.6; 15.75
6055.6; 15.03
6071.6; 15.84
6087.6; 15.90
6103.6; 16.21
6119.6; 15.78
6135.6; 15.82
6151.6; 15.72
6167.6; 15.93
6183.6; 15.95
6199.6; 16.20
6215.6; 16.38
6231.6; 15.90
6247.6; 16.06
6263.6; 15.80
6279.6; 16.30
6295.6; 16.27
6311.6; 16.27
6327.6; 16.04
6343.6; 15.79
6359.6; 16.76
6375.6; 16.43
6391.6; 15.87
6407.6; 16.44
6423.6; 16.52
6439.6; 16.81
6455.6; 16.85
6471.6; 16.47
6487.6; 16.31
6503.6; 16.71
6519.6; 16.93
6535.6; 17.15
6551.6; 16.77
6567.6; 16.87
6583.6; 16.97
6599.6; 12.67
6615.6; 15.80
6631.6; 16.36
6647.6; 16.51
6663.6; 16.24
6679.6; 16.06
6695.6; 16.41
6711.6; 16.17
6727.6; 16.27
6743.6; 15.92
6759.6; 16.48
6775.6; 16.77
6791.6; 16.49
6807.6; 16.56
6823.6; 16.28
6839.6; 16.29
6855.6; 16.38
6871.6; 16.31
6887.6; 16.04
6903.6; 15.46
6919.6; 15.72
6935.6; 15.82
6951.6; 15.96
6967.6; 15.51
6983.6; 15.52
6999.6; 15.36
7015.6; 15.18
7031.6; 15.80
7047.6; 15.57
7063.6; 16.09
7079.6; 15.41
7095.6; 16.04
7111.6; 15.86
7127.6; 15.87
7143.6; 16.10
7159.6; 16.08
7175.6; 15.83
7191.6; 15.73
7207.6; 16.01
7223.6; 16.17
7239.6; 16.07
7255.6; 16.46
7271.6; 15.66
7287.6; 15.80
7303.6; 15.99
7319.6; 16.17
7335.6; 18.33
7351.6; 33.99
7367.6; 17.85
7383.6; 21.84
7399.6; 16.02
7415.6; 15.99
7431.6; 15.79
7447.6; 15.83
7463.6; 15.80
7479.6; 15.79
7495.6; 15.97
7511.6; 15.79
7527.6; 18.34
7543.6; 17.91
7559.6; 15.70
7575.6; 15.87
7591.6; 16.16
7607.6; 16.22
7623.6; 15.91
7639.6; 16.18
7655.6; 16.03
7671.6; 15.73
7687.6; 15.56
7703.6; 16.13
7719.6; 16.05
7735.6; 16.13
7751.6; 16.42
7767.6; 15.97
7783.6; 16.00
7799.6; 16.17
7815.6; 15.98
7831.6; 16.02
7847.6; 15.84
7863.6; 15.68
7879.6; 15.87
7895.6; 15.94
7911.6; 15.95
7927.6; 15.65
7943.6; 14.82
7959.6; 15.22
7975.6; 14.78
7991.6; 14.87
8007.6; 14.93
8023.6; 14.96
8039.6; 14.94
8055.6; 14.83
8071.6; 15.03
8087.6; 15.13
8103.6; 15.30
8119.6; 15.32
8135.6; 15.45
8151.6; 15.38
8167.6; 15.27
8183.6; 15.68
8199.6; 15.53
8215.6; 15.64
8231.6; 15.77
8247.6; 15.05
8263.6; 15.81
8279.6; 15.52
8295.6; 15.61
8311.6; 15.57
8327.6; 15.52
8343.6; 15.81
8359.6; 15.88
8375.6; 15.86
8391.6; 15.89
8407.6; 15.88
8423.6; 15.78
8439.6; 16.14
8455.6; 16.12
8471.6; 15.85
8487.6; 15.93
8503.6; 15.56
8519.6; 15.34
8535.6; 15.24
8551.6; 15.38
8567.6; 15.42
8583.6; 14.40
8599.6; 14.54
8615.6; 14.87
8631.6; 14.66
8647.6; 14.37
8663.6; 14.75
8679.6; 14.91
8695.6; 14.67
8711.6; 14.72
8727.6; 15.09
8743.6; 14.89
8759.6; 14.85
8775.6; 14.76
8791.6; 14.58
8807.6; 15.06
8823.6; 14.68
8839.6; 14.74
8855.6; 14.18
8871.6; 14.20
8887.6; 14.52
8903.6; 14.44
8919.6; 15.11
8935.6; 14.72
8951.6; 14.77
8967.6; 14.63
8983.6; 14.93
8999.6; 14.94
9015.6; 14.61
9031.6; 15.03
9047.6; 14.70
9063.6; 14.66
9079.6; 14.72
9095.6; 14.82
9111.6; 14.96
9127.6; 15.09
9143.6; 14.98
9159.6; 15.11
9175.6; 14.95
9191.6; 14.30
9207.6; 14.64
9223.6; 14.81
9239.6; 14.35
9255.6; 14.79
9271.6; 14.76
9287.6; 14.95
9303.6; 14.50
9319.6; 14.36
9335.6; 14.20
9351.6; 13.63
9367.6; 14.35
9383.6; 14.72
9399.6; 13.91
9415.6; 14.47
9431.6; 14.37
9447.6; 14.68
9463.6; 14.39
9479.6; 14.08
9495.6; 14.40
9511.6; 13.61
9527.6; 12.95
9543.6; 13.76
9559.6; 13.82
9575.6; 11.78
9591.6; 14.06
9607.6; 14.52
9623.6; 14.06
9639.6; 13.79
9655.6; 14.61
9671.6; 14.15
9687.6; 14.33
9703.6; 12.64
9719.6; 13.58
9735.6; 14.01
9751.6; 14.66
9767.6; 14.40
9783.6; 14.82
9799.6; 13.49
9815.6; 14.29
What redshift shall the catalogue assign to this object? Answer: 0.120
